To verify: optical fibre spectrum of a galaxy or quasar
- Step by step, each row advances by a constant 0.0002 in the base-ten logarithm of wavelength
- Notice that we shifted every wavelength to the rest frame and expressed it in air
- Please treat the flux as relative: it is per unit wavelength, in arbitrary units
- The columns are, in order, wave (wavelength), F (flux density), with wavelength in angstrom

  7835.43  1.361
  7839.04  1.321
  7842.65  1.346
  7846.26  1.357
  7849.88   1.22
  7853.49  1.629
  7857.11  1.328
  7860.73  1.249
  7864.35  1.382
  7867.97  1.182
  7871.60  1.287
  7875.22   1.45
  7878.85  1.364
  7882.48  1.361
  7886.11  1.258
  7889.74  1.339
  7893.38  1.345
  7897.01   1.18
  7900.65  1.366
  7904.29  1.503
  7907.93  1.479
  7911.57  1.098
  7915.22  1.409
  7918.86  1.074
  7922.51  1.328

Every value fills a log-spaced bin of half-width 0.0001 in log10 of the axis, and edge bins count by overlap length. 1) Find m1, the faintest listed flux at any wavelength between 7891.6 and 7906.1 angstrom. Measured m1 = 1.18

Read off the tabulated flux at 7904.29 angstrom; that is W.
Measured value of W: 1.503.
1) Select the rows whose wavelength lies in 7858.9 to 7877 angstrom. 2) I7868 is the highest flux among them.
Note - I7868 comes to 1.45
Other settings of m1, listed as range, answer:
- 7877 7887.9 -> 1.258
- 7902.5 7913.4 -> 1.098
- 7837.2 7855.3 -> 1.22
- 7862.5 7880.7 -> 1.182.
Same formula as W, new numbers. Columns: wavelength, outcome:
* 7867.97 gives 1.182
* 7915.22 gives 1.409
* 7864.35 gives 1.382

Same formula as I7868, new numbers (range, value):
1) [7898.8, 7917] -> 1.503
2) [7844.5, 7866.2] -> 1.629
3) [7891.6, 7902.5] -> 1.366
